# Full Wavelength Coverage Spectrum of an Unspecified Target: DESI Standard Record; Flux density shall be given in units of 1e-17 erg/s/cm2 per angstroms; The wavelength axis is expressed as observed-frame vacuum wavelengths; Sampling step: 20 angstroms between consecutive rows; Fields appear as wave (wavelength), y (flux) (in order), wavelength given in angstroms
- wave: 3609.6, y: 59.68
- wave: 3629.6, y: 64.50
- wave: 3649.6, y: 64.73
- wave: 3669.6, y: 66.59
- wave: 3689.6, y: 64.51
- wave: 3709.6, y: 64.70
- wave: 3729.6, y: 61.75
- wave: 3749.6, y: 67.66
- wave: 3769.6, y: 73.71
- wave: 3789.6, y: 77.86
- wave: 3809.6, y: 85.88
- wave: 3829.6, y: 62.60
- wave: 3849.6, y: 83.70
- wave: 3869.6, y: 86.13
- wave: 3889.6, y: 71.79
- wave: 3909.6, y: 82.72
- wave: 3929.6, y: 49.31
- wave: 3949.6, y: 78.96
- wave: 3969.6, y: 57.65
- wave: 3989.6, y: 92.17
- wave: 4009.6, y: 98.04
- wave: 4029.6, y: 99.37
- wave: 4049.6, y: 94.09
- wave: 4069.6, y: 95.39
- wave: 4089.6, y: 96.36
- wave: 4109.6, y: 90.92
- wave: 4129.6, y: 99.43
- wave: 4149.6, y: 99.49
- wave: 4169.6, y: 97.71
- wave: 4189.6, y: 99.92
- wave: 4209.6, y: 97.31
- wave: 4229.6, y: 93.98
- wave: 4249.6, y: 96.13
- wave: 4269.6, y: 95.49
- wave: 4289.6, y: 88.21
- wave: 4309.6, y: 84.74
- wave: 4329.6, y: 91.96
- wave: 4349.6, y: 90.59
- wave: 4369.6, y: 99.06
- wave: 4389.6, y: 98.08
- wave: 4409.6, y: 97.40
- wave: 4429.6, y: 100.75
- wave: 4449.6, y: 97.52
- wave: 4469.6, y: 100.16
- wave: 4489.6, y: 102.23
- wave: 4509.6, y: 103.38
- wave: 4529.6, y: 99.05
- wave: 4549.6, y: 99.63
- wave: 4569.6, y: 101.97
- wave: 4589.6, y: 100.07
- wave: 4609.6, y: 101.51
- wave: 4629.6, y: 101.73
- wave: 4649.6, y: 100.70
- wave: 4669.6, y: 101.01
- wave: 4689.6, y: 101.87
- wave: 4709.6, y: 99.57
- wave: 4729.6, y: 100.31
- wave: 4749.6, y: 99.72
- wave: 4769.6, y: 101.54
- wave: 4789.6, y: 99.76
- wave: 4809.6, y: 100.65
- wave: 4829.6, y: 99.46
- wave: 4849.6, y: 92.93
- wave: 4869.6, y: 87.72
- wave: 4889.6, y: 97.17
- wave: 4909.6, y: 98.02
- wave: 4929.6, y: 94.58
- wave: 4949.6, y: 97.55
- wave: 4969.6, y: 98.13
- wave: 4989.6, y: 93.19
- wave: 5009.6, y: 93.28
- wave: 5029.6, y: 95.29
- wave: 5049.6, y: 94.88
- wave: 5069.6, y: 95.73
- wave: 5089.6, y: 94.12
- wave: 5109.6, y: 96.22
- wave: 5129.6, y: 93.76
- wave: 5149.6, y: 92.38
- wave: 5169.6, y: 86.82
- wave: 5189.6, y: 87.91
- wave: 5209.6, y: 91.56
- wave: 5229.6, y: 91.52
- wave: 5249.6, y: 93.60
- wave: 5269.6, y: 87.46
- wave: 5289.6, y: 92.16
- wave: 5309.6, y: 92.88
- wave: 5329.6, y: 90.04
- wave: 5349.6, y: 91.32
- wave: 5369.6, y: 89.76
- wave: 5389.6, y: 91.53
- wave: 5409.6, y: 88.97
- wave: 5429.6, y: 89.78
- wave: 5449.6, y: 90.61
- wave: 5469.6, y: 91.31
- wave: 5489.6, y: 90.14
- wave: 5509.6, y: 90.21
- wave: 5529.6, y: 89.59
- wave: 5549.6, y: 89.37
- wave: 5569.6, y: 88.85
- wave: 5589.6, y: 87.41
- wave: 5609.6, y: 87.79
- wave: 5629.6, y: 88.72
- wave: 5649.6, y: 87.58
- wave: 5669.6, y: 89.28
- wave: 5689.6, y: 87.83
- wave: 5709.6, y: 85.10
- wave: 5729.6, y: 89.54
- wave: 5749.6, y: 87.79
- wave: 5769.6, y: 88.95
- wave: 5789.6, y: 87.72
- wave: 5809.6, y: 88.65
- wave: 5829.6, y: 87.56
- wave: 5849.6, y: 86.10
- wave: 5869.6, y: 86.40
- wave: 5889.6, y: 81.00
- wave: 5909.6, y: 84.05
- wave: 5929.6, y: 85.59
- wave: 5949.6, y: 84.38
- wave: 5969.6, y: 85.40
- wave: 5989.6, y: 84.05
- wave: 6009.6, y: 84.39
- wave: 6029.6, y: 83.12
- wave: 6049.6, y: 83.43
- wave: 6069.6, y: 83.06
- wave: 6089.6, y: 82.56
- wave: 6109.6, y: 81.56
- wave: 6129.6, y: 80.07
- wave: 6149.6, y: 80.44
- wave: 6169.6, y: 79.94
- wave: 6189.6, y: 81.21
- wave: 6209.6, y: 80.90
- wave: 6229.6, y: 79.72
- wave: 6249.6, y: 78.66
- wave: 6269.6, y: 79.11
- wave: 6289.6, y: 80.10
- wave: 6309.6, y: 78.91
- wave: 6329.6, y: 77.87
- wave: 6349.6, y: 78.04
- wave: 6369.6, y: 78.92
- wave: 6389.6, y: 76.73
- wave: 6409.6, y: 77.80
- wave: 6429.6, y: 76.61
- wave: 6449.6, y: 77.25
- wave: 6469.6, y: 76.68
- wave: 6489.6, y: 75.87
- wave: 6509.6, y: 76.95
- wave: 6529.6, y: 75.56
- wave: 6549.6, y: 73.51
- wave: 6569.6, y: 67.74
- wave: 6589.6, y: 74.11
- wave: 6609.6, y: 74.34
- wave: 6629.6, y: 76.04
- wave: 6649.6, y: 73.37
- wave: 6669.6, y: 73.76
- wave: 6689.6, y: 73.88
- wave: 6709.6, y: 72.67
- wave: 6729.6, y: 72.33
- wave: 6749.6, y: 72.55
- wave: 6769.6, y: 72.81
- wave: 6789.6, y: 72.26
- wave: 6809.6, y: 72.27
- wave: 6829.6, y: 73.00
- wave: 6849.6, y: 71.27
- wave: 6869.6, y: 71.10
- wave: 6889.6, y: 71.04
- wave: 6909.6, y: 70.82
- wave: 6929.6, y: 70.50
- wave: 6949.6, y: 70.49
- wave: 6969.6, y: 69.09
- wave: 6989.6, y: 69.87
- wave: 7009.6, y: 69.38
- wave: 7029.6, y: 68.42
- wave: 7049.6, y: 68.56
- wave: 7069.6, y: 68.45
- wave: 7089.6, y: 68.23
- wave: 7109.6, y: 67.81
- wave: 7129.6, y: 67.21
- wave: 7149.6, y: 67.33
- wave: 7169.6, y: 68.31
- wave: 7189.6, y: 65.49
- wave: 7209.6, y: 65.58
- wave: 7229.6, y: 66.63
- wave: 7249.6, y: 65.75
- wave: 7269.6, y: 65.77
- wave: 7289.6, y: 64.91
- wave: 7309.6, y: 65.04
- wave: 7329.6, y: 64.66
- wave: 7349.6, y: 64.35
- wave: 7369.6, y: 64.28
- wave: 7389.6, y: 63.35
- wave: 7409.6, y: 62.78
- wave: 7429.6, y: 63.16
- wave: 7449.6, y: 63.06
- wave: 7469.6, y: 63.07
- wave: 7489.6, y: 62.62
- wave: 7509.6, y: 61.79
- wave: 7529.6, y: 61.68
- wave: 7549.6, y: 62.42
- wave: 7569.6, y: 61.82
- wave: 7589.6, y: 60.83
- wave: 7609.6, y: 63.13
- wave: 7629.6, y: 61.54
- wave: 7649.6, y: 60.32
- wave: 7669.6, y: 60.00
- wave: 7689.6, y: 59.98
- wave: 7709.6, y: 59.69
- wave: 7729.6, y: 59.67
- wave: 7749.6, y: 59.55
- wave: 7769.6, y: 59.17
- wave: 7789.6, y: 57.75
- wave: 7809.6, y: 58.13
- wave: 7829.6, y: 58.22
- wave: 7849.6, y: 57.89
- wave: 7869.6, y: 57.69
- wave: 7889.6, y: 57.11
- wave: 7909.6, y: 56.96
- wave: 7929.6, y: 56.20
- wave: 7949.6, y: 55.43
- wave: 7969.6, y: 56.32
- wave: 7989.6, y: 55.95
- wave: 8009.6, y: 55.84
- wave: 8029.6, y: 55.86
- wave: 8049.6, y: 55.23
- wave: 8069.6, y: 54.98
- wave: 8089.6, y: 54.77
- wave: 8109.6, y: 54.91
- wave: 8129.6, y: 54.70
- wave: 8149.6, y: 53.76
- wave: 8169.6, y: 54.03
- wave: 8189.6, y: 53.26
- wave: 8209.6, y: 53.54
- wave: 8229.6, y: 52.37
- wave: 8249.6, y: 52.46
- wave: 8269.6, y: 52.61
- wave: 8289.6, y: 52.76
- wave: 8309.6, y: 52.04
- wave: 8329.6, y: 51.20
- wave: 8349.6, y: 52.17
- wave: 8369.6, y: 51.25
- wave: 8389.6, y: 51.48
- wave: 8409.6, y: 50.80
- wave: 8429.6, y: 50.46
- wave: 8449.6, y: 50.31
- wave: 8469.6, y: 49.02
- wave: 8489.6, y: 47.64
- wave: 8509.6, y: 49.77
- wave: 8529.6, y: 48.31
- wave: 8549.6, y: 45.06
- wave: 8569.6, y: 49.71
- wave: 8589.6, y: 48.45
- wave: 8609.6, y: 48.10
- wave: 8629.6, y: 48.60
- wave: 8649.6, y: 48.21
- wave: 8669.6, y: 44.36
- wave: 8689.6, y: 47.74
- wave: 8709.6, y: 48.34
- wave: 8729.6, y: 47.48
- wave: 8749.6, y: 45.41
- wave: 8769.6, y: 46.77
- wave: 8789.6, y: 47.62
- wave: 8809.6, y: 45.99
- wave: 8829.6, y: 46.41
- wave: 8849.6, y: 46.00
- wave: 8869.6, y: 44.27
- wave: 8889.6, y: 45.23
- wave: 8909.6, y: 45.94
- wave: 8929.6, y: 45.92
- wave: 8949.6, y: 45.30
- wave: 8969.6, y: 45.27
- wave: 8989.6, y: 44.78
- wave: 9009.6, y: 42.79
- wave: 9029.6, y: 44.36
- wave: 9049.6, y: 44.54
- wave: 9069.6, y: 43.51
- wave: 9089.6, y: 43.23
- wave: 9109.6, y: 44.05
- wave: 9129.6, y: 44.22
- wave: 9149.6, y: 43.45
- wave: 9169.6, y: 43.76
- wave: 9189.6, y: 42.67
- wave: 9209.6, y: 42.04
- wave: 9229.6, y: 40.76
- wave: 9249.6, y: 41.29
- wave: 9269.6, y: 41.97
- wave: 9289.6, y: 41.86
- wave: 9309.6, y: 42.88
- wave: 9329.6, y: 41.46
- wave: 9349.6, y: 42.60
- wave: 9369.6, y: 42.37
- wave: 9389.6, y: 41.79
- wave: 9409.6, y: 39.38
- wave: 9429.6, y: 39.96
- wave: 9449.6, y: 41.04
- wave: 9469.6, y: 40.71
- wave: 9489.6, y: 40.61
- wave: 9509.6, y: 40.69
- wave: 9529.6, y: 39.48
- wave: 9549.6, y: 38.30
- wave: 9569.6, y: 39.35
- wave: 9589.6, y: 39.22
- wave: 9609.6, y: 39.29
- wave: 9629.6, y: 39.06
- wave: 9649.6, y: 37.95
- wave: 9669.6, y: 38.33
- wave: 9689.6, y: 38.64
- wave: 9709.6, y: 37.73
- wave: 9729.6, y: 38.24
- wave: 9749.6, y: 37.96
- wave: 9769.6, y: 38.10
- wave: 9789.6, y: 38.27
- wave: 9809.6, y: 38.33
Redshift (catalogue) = 0.000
